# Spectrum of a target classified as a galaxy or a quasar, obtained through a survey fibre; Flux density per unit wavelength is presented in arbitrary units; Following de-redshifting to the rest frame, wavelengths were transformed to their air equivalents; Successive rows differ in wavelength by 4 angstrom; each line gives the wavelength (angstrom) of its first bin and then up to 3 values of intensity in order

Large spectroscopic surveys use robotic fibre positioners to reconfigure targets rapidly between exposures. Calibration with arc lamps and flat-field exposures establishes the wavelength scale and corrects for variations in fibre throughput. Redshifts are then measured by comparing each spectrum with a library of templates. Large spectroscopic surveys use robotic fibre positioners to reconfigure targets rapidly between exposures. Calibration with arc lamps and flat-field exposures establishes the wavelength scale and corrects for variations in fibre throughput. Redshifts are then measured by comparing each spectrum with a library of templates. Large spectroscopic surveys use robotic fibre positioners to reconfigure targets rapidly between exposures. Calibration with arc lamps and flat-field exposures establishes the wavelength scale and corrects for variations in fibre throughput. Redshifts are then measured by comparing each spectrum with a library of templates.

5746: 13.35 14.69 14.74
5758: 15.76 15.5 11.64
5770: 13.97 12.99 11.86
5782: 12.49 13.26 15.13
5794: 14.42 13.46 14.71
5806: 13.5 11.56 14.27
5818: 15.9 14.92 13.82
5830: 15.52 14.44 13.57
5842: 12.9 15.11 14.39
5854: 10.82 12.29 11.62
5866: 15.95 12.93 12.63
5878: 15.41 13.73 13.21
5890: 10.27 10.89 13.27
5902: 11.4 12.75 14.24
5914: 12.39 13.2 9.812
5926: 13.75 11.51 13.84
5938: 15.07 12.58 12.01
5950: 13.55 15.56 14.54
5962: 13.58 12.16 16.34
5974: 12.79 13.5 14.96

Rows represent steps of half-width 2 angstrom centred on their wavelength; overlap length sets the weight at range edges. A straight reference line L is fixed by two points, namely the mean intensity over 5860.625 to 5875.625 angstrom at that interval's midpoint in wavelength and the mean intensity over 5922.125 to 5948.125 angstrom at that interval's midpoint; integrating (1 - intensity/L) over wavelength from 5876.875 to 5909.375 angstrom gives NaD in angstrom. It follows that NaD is 1.4 angstrom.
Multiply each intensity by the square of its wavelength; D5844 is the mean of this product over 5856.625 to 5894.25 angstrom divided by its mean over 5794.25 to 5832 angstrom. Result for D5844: 0.9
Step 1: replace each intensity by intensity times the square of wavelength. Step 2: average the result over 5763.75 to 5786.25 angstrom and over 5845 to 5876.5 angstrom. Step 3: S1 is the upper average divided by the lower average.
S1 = 1.07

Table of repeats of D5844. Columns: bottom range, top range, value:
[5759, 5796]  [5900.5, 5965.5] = 1.02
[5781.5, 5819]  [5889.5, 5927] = 0.92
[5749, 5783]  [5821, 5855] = 1.04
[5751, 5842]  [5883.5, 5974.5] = 0.97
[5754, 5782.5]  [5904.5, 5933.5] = 0.97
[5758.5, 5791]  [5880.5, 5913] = 0.97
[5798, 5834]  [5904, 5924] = 0.91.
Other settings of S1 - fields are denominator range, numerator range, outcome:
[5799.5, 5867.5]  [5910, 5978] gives 1.00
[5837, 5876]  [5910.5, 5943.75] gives 1.00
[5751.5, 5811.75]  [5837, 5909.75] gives 0.98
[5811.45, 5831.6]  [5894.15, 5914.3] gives 0.88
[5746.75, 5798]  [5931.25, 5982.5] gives 1.06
